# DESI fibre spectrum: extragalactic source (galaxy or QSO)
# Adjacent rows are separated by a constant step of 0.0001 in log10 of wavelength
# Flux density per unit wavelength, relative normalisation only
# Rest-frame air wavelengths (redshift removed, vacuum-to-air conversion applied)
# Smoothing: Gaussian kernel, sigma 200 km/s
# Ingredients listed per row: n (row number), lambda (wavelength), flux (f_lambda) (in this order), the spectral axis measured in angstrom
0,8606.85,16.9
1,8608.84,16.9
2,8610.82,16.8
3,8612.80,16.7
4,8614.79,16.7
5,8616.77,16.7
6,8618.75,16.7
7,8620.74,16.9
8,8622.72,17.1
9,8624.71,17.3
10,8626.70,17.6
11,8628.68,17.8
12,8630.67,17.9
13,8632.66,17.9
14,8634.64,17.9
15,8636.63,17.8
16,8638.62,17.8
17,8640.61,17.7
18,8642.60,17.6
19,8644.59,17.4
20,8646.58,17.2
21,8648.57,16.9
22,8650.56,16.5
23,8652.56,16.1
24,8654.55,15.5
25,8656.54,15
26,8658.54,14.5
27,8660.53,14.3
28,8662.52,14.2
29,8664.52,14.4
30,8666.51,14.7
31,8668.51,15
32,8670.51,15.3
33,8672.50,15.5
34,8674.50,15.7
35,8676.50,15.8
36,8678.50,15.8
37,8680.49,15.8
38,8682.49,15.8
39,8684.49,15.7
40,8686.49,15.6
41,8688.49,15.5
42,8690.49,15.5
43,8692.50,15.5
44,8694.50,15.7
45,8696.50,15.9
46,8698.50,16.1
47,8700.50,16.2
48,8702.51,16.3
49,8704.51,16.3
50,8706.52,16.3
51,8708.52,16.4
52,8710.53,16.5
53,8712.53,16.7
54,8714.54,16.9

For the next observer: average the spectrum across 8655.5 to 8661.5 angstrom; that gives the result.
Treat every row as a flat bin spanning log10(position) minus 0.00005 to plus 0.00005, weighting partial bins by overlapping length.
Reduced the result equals 14.6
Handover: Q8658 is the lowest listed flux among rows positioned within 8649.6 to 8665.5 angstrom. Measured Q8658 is 14.2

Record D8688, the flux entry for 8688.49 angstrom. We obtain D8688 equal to 15.5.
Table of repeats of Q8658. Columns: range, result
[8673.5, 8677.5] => 15.7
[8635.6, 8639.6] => 17.8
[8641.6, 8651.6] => 16.5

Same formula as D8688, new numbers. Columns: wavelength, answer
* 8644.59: 17.4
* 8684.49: 15.7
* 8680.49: 15.8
